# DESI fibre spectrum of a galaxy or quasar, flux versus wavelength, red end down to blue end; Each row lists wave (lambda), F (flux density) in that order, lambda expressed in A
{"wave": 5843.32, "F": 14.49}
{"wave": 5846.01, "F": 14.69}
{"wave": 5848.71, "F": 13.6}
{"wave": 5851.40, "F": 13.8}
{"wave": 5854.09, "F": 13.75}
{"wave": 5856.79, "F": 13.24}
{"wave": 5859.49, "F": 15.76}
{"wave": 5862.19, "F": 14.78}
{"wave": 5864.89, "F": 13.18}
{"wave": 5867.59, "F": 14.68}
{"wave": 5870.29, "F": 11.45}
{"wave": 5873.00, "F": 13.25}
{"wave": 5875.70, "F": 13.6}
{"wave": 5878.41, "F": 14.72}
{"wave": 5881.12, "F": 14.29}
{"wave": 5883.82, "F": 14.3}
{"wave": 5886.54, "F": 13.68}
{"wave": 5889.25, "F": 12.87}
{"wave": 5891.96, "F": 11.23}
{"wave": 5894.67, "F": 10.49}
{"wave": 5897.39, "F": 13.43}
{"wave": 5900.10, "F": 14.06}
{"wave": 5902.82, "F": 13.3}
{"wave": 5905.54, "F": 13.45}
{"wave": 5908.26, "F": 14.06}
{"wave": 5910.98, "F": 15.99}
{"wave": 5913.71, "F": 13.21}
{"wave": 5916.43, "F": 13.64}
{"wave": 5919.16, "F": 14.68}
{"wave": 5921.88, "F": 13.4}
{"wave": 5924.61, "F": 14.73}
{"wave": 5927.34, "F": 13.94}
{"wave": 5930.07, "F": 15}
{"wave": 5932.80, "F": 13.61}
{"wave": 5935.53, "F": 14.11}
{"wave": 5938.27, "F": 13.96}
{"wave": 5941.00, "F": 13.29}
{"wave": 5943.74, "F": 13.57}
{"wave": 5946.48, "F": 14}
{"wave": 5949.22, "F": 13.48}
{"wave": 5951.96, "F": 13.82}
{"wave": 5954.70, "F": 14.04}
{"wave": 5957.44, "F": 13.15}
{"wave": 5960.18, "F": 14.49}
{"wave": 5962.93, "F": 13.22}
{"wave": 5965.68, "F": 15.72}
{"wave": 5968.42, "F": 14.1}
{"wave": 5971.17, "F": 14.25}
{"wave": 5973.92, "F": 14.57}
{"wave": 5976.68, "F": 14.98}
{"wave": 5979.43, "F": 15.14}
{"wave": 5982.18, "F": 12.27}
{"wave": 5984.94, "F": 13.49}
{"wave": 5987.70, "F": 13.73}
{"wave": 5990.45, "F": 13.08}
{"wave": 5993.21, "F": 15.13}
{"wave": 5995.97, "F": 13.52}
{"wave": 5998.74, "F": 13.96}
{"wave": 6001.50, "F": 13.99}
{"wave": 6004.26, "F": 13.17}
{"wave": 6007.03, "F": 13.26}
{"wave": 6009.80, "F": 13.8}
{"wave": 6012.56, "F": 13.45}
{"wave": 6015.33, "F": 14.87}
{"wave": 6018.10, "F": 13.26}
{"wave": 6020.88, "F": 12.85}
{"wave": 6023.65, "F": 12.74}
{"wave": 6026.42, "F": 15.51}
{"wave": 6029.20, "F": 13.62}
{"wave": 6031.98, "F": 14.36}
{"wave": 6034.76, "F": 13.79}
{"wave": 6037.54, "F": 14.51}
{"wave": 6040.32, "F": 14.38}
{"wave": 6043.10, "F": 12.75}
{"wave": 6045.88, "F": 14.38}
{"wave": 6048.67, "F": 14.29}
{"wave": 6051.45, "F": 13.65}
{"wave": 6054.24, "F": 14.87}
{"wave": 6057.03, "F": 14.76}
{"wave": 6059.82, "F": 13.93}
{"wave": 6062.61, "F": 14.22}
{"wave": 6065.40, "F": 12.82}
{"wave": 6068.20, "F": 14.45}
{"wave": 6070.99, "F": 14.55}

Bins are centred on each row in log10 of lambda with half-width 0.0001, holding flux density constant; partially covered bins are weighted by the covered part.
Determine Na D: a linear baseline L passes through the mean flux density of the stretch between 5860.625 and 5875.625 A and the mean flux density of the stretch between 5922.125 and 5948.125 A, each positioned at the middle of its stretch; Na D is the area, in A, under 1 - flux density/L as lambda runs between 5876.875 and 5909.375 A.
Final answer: 0.9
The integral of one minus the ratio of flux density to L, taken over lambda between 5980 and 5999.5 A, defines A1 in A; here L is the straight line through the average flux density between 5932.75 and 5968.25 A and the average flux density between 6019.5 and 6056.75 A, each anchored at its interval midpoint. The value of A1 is 0.4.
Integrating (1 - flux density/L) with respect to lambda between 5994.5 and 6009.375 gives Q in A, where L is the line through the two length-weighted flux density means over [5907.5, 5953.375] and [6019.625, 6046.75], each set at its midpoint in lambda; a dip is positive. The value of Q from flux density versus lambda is 0.3 A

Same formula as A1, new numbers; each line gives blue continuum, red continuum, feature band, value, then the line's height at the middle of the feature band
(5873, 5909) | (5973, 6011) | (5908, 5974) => -2.4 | 13.6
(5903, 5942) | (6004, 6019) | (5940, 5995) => -0.4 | 13.9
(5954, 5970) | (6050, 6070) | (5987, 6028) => 1.1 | 14.1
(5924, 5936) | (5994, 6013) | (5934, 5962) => 0.7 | 14.1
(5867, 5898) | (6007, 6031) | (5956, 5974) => -0.9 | 13.5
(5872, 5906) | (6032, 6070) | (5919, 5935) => -0.9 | 13.5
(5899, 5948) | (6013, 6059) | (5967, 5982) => -0.4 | 14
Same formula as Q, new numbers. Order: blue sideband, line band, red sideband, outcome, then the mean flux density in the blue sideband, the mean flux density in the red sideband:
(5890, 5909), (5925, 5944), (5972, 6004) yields -1.0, 12.8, 14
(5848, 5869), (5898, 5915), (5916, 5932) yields 0.3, 14.1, 14.2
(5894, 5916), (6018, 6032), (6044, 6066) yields 0.3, 13.6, 14.1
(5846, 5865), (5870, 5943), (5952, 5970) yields 2.4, 14.1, 14.1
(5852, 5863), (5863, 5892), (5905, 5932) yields 1.6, 14.3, 14.2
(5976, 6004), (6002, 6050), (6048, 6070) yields 0.6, 13.9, 14.1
